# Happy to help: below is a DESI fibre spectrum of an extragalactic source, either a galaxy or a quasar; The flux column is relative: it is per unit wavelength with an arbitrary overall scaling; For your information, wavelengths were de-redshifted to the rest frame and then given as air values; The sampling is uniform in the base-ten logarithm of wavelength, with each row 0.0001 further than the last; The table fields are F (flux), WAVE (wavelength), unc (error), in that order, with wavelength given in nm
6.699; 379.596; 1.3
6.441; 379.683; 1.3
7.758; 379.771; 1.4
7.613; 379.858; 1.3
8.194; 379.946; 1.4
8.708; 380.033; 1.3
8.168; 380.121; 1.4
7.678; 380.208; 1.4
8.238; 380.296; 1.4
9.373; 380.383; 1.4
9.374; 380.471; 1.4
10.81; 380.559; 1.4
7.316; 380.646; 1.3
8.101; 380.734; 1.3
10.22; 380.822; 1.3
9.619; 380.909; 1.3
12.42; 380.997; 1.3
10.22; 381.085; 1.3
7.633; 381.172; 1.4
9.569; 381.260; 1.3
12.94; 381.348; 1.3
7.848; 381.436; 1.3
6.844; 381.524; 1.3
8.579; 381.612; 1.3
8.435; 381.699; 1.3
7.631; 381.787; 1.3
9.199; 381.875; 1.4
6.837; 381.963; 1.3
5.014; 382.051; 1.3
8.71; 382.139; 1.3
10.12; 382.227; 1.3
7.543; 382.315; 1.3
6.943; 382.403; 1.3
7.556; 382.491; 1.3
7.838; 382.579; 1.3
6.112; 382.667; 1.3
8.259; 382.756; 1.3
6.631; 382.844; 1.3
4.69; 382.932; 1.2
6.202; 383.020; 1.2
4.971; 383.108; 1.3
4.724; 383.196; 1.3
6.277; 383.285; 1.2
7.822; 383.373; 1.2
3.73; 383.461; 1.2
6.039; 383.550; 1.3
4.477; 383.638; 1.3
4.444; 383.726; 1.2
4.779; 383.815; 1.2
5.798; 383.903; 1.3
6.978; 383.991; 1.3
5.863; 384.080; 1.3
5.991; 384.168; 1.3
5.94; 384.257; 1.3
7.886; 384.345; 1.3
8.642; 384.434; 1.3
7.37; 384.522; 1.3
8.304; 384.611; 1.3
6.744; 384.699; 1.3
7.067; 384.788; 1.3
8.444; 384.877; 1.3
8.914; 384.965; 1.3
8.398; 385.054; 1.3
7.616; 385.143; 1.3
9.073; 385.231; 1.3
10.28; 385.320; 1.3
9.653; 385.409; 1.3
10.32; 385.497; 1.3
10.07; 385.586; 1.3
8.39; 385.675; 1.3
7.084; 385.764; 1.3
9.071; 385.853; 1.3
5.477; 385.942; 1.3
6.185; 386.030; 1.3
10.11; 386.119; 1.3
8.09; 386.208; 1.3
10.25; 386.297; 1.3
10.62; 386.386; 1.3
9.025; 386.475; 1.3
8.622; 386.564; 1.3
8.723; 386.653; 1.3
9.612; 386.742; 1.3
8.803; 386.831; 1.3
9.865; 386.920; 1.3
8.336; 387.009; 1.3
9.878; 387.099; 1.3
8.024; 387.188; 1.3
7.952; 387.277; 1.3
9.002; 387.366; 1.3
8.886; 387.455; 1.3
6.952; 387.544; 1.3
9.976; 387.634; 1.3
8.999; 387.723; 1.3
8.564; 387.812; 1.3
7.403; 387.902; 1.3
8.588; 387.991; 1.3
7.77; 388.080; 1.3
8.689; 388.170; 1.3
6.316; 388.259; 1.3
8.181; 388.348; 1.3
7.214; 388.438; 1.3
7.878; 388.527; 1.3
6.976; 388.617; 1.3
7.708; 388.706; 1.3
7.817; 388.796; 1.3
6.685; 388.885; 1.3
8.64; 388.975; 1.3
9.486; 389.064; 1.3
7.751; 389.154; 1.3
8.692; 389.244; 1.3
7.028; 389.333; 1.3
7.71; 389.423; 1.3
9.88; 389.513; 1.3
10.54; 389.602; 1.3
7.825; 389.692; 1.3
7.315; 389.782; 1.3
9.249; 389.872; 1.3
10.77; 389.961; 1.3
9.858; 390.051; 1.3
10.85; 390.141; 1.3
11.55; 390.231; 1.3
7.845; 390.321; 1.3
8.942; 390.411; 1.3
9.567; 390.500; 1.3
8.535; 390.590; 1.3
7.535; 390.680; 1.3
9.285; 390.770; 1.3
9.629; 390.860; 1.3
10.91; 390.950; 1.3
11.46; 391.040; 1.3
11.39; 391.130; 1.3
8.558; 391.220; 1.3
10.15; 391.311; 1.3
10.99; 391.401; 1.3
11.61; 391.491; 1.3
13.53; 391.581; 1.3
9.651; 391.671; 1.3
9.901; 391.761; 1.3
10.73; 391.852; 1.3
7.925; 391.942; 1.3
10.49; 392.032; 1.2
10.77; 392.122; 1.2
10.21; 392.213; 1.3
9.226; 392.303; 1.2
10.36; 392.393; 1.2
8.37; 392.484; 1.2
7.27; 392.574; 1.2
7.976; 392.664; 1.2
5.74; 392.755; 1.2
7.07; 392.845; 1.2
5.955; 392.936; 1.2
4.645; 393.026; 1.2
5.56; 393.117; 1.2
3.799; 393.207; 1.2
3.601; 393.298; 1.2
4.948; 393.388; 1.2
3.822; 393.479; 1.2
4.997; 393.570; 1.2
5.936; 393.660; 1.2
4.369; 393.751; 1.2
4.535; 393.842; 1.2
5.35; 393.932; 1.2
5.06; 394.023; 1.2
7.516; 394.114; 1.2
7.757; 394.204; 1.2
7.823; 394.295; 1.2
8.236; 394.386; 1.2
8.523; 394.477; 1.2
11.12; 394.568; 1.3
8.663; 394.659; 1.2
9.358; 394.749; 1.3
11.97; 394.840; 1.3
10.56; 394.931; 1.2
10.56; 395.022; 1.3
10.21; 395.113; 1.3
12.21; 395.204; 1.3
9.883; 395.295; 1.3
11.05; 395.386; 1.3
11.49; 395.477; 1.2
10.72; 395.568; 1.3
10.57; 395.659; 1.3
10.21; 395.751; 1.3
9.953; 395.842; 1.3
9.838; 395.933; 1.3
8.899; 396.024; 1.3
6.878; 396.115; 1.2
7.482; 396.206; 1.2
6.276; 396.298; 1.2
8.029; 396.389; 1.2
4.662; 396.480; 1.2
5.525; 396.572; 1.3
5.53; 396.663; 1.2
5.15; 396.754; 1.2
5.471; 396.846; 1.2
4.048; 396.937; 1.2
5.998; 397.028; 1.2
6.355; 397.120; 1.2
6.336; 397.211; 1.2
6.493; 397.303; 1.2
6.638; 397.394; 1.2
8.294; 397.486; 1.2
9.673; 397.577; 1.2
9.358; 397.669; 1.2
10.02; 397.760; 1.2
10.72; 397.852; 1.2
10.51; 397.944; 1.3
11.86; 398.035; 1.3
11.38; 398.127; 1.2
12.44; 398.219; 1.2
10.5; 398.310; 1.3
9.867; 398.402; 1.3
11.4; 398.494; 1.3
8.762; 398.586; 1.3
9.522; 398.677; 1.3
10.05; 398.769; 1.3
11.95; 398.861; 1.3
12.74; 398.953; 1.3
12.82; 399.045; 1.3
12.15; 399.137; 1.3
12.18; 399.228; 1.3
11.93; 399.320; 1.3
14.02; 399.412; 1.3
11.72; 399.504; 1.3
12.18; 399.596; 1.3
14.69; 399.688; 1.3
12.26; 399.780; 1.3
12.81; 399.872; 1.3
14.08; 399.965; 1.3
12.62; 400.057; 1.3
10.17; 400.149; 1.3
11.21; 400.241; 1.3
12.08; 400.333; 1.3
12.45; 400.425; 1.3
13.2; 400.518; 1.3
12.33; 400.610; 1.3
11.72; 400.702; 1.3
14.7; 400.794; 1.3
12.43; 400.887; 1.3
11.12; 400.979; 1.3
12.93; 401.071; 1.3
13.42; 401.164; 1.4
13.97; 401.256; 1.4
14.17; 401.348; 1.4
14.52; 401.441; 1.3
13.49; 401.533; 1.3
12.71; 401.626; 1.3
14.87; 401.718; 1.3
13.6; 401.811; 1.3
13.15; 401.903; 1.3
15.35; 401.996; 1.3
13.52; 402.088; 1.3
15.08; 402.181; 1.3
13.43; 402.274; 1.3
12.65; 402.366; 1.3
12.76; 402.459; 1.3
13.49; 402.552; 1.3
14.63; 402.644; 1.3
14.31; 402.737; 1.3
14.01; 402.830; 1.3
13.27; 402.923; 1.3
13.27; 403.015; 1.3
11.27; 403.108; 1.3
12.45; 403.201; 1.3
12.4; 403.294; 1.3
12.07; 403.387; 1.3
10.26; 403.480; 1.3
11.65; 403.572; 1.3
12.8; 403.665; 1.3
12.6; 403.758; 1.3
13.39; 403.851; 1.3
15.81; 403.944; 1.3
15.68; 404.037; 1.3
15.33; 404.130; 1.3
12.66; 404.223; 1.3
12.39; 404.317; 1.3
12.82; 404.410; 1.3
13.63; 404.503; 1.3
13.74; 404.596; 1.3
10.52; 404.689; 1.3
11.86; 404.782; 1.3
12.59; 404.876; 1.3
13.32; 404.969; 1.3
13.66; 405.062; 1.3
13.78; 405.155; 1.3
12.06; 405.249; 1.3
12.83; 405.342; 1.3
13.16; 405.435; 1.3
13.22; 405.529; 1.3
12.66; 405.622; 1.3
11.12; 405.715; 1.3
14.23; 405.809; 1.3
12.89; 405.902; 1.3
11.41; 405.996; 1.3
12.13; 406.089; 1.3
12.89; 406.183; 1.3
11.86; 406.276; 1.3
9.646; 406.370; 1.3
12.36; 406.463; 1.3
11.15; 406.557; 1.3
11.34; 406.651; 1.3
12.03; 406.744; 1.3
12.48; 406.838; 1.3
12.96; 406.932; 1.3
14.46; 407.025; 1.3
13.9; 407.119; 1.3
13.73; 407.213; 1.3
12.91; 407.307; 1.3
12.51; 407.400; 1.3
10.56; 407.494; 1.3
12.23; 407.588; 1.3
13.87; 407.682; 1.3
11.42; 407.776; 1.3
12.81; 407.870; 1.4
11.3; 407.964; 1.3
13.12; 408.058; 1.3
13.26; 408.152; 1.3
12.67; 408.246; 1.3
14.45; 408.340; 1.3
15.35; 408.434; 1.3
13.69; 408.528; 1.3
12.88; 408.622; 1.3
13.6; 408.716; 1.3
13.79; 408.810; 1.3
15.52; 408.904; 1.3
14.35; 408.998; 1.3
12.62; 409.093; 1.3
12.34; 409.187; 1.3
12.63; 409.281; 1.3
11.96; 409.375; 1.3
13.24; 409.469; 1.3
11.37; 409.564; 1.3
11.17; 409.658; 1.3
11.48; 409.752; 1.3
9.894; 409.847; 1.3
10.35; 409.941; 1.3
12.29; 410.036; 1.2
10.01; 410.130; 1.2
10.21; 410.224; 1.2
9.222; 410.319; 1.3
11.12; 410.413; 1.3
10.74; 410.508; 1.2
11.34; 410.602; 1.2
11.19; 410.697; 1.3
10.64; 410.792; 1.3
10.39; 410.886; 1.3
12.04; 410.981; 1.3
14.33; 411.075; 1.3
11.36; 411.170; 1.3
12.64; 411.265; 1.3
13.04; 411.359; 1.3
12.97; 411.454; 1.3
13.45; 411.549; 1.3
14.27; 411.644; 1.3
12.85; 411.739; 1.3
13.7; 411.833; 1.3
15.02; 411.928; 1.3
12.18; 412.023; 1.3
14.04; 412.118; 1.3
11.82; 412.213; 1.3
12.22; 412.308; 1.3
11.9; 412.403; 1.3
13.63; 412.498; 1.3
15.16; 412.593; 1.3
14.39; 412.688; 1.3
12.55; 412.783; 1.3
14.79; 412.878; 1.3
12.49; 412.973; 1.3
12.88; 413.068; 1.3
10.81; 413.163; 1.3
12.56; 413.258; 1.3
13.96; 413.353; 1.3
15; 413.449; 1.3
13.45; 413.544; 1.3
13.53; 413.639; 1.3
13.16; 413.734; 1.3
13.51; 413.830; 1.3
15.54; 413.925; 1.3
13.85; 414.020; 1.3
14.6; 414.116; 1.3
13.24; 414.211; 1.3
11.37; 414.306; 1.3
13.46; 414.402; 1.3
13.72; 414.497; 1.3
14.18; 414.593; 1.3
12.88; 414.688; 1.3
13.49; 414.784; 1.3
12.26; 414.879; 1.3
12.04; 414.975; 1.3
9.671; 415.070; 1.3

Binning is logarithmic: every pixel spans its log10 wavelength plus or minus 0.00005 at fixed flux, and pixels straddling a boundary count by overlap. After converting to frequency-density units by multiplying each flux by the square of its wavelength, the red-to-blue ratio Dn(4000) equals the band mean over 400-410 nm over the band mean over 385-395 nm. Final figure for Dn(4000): 1.64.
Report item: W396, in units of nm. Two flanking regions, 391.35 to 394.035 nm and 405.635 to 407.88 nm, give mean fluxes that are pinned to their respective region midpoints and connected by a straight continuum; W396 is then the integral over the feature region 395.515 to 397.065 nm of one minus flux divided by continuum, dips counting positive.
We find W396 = 0.23 nm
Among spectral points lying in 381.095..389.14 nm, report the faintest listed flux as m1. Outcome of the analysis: 3.73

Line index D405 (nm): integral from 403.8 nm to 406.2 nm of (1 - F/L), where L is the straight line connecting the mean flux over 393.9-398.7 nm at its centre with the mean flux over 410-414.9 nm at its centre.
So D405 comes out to -0.47 nm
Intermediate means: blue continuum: 8.74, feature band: 13.1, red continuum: 12.8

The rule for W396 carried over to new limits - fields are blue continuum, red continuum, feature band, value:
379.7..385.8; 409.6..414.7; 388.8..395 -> 0.55 nm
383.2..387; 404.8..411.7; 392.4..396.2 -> 0.69 nm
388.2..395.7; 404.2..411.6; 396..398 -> 0.53 nm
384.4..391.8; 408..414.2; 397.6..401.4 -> -0.40 nm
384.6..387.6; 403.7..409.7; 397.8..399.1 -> 0.02 nm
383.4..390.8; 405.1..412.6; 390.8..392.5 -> -0.23 nm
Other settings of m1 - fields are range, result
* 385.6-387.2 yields 5.477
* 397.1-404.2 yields 6.336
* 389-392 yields 7.028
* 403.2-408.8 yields 9.646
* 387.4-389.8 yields 6.316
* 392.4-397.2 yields 3.601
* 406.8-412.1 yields 9.222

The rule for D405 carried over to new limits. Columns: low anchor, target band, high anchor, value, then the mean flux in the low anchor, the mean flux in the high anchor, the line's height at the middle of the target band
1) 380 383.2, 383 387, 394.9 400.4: 0.43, 8.18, 9.9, 8.54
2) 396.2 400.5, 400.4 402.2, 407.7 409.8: -0.44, 9.89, 13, 10.8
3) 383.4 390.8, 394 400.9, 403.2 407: 0.54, 8.19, 12.6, 10.7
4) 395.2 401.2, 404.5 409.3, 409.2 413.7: -0.47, 10.2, 12.4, 11.7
